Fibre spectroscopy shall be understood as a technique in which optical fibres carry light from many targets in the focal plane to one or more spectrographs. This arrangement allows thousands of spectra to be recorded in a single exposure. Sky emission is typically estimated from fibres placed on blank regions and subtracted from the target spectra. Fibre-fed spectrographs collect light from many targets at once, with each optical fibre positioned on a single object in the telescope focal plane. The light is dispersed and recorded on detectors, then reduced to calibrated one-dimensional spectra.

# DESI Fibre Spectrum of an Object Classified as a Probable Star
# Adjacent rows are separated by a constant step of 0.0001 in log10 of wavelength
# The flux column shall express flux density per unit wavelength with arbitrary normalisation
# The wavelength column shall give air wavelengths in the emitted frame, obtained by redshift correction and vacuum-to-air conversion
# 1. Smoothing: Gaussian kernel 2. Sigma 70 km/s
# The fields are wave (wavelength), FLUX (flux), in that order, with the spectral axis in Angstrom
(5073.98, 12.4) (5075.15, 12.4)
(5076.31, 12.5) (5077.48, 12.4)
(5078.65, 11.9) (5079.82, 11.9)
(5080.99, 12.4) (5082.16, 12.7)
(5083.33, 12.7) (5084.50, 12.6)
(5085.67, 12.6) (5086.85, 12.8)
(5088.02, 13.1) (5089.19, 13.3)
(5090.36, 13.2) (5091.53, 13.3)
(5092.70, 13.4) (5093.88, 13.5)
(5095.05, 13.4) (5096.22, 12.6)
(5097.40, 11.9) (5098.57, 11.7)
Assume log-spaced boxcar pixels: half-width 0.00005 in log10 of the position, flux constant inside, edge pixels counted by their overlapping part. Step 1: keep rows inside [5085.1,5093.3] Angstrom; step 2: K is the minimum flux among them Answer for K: 12.6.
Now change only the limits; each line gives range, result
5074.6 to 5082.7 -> 11.9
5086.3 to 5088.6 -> 12.8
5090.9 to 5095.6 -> 13.3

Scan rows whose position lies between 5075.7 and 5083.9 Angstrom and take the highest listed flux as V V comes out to 12.7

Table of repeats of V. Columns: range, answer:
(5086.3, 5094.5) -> 13.5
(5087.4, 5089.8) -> 13.3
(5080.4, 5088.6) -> 13.1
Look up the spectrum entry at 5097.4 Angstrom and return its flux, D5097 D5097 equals 11.9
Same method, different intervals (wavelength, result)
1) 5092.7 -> 13.4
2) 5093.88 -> 13.5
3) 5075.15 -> 12.4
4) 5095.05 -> 13.4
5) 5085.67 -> 12.6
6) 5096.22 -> 12.6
